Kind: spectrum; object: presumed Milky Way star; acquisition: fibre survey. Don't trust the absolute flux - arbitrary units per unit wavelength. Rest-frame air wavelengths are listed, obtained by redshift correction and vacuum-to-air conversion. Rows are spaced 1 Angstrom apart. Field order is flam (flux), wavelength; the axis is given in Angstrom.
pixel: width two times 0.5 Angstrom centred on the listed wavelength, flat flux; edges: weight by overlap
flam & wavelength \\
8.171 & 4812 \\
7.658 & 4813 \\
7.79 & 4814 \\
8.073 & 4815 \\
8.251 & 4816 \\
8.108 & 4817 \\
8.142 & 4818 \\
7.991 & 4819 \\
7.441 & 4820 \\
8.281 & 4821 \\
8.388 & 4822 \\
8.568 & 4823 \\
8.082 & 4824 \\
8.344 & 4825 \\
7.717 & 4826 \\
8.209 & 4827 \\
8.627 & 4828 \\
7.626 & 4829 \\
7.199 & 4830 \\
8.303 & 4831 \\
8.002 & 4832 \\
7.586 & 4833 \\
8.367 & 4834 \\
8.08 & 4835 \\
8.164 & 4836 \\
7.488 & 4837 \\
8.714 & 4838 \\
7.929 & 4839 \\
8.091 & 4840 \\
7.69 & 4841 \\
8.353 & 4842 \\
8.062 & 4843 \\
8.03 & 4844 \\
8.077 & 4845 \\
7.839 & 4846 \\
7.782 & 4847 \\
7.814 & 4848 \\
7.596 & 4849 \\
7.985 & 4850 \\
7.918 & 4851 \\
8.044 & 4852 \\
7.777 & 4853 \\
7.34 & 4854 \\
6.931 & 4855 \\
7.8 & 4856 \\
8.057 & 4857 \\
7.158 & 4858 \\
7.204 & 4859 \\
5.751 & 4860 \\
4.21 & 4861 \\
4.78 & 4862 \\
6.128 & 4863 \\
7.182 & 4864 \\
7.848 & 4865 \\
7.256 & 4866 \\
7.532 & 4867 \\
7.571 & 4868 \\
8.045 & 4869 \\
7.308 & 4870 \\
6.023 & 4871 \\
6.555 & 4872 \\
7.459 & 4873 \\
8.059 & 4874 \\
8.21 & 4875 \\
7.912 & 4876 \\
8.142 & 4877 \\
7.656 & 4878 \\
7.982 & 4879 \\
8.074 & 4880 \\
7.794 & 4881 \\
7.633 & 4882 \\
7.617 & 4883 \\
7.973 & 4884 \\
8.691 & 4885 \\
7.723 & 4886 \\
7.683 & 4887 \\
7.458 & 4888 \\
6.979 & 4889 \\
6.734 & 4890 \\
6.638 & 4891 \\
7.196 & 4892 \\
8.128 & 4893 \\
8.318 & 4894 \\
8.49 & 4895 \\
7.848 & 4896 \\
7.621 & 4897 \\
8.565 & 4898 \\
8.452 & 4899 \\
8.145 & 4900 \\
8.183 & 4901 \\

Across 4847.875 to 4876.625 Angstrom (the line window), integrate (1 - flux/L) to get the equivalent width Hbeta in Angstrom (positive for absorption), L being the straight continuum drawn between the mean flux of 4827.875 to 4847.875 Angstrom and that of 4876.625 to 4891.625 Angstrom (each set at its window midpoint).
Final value 2.16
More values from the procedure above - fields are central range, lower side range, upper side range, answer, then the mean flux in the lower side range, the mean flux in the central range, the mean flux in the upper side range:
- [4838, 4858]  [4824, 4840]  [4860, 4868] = -1.7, 8.03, 7.85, 6.45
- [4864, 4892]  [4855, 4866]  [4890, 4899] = -1.2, 6.66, 7.56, 7.82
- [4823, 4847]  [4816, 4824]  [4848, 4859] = -0.4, 8.14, 8.03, 7.65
